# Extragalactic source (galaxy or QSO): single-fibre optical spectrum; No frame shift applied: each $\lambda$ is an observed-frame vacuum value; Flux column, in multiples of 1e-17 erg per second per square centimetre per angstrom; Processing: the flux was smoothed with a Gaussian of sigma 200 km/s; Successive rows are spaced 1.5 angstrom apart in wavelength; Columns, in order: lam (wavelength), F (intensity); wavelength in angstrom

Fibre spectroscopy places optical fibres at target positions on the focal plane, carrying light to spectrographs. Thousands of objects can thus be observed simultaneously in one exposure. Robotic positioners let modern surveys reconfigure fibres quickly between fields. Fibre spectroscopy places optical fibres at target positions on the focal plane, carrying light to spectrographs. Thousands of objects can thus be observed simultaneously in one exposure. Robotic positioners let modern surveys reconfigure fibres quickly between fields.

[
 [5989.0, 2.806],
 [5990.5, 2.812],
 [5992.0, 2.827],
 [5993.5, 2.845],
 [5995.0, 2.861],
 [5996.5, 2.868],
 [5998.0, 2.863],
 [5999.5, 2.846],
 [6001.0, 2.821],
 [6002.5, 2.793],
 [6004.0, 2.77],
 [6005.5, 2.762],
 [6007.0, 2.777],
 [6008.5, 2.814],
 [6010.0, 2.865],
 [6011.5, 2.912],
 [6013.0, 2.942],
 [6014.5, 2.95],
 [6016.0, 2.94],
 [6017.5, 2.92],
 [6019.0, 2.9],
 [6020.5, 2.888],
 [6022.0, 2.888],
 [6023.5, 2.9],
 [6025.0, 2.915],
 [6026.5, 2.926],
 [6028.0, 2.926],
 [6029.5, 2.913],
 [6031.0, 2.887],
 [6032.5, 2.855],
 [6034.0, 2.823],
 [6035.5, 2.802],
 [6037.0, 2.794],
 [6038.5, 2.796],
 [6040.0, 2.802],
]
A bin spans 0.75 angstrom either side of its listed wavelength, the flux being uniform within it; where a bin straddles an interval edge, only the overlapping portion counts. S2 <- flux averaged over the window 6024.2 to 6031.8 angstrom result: 2.91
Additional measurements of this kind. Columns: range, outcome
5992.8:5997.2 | 2.86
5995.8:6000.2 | 2.86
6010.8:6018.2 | 2.93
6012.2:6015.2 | 2.95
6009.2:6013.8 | 2.91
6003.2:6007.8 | 2.77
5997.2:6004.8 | 2.82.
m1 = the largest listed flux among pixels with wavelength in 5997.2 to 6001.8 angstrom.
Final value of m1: 2.863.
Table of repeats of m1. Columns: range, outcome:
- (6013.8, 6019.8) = 2.95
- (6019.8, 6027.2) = 2.926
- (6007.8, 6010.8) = 2.865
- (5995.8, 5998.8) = 2.868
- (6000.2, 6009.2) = 2.821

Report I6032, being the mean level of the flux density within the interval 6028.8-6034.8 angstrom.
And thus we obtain 2.87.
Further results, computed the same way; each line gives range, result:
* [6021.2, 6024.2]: 2.89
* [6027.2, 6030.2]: 2.92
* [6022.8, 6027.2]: 2.91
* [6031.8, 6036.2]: 2.83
